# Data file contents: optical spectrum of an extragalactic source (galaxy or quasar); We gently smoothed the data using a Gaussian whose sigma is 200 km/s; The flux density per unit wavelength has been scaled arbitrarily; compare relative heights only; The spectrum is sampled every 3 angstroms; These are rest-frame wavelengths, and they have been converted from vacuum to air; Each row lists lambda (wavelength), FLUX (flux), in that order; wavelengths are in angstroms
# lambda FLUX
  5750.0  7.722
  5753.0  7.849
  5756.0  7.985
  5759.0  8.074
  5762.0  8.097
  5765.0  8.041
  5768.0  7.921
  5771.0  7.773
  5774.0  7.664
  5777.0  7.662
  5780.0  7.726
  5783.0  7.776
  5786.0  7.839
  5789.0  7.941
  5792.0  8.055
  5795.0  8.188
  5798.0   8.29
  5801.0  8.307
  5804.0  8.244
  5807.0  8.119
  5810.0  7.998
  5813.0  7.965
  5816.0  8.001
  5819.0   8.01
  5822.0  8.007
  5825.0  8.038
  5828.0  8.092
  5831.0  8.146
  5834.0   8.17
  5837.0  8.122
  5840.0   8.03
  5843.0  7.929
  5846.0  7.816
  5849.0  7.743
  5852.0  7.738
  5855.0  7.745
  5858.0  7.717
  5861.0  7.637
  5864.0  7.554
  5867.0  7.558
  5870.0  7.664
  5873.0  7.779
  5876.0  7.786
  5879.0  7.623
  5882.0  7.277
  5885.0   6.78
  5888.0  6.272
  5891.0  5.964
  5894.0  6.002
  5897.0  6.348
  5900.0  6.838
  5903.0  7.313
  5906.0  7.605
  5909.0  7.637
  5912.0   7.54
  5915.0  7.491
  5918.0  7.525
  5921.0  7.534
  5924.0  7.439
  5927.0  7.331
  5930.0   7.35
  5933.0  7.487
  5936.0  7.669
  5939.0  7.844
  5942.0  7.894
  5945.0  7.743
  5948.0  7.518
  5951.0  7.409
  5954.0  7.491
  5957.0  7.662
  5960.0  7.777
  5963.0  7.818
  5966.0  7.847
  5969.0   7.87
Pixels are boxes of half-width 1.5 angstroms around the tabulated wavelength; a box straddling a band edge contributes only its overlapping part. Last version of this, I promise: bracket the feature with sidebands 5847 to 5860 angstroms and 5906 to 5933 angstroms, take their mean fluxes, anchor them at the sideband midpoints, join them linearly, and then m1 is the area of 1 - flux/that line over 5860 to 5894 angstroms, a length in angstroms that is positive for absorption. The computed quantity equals 2.0 angstroms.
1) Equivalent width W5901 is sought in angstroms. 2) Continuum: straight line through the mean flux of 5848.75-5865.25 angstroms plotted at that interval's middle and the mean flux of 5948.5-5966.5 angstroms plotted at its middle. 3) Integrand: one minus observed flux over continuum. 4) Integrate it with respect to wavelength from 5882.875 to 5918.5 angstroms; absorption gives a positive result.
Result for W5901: 3.43 angstroms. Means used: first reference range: 7.69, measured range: 6.93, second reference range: 7.65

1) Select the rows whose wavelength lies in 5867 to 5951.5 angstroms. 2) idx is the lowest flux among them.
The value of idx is 5.964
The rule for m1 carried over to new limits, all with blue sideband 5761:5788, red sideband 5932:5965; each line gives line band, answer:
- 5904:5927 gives 0.54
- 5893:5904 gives 1.56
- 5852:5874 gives 0.23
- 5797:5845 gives -1.84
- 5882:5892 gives 1.59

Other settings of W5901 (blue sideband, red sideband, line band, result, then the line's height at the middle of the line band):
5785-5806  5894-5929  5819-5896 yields 1.11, 7.67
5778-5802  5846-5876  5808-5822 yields -0.19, 7.89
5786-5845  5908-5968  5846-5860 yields 0.34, 7.93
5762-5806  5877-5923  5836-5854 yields -0.95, 7.49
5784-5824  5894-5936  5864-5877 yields -0.11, 7.61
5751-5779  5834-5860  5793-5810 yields -0.70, 7.88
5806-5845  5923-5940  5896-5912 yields 0.92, 7.65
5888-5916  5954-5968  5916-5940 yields -0.75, 7.29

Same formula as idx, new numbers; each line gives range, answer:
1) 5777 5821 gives 7.662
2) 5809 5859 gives 7.717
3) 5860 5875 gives 7.554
